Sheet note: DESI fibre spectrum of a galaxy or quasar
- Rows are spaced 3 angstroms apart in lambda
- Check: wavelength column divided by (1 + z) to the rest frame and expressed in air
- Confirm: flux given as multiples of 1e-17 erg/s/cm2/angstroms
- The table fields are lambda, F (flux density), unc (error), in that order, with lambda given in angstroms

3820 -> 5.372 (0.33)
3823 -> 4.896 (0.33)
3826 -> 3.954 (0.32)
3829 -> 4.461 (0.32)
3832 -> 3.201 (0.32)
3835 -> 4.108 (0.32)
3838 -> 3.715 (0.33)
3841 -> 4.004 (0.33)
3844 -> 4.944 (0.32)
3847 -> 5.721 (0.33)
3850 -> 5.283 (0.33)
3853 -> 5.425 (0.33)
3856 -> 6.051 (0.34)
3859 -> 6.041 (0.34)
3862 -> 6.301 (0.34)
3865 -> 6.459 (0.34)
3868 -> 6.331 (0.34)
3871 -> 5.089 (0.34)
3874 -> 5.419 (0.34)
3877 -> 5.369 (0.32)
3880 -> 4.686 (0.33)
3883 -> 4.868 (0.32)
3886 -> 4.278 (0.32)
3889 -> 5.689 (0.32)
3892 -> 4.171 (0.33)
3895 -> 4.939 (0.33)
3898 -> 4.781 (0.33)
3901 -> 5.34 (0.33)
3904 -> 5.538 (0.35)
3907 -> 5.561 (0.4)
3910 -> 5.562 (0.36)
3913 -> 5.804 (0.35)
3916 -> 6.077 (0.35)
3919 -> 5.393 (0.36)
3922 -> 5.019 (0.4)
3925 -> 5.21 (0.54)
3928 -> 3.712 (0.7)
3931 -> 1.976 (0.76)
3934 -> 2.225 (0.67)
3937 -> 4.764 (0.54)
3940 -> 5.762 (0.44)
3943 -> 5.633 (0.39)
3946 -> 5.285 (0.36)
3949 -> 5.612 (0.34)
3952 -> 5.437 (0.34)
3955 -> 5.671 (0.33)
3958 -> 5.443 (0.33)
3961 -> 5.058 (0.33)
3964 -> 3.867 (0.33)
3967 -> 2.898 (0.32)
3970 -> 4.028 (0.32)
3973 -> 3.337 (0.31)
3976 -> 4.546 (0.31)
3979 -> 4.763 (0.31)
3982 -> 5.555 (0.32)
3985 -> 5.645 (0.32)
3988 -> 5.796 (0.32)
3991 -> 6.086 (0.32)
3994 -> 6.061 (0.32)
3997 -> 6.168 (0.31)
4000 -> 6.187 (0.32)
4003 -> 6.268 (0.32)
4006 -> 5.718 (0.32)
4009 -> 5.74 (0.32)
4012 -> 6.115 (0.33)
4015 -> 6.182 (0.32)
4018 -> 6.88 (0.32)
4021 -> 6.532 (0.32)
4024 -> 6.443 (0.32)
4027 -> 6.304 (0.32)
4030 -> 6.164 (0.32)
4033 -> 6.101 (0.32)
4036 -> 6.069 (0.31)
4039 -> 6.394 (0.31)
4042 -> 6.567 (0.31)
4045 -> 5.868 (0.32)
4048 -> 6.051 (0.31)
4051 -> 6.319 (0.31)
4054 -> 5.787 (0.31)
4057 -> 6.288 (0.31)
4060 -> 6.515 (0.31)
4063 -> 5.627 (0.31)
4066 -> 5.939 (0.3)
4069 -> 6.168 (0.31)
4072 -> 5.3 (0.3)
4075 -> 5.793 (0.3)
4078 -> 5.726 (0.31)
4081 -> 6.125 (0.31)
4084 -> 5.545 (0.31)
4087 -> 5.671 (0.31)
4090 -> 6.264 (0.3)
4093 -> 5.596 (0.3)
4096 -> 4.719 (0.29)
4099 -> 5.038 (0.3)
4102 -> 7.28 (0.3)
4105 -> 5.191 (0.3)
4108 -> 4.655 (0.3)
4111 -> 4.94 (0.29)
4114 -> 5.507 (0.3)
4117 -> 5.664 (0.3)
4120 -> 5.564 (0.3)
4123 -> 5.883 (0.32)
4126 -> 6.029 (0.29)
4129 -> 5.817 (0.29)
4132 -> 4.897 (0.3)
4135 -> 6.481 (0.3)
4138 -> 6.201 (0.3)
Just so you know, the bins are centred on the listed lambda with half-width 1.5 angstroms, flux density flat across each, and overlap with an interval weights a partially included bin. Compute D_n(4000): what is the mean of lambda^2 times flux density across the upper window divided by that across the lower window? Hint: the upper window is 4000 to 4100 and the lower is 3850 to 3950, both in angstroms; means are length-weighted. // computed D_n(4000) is 1.3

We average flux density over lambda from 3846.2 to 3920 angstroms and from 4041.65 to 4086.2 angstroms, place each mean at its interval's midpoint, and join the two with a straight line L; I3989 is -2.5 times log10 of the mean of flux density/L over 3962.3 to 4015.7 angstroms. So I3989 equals 0.097 mag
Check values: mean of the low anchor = 5.44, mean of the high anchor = 5.95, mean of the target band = 5.26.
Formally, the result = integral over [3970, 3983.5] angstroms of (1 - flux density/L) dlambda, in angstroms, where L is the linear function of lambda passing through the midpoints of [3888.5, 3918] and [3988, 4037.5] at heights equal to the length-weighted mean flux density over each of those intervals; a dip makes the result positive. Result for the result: 3.2 angstroms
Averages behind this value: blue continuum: 5.34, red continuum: 6.18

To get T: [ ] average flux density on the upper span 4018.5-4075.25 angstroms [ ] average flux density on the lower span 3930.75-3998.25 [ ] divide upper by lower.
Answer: 1.25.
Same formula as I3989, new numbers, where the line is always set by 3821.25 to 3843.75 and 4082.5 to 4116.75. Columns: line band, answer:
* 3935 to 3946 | -0.122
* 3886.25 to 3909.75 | -0.152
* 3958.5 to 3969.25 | 0.173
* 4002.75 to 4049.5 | -0.211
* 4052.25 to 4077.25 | -0.118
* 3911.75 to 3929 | -0.149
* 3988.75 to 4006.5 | -0.221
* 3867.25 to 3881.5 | -0.226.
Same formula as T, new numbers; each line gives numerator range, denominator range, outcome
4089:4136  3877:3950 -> 1.13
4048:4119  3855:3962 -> 1.11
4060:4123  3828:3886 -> 1.10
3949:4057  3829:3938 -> 1.14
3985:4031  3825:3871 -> 1.21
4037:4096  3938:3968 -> 1.17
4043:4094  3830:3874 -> 1.14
